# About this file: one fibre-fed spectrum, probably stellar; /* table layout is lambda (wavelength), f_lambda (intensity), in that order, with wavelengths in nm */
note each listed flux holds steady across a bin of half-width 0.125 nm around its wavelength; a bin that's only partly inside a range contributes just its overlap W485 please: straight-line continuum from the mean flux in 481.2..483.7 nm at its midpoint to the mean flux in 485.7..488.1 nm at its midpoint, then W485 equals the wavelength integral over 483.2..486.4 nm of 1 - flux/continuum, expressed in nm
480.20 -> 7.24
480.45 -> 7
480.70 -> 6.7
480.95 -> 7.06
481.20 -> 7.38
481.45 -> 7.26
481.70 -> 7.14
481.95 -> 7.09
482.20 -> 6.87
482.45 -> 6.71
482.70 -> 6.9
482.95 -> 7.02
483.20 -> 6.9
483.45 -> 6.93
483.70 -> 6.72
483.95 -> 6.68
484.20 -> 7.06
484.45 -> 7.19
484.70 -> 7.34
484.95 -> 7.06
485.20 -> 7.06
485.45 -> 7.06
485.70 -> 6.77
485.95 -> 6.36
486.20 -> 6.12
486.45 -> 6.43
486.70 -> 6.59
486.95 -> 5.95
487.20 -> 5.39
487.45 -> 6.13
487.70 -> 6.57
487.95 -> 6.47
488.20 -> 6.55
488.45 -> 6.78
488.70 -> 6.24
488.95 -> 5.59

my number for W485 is -0.123 nm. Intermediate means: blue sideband 6.99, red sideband 6.26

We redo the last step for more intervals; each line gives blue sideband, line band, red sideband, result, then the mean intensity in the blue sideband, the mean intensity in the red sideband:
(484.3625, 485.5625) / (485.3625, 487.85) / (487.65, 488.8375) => 0.18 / 7.14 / 6.51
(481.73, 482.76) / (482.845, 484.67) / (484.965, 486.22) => -0.03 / 6.91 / 6.75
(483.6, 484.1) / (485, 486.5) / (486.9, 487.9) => -0.07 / 6.72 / 6.05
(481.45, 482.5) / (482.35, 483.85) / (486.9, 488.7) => 0.00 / 7.01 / 6.27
